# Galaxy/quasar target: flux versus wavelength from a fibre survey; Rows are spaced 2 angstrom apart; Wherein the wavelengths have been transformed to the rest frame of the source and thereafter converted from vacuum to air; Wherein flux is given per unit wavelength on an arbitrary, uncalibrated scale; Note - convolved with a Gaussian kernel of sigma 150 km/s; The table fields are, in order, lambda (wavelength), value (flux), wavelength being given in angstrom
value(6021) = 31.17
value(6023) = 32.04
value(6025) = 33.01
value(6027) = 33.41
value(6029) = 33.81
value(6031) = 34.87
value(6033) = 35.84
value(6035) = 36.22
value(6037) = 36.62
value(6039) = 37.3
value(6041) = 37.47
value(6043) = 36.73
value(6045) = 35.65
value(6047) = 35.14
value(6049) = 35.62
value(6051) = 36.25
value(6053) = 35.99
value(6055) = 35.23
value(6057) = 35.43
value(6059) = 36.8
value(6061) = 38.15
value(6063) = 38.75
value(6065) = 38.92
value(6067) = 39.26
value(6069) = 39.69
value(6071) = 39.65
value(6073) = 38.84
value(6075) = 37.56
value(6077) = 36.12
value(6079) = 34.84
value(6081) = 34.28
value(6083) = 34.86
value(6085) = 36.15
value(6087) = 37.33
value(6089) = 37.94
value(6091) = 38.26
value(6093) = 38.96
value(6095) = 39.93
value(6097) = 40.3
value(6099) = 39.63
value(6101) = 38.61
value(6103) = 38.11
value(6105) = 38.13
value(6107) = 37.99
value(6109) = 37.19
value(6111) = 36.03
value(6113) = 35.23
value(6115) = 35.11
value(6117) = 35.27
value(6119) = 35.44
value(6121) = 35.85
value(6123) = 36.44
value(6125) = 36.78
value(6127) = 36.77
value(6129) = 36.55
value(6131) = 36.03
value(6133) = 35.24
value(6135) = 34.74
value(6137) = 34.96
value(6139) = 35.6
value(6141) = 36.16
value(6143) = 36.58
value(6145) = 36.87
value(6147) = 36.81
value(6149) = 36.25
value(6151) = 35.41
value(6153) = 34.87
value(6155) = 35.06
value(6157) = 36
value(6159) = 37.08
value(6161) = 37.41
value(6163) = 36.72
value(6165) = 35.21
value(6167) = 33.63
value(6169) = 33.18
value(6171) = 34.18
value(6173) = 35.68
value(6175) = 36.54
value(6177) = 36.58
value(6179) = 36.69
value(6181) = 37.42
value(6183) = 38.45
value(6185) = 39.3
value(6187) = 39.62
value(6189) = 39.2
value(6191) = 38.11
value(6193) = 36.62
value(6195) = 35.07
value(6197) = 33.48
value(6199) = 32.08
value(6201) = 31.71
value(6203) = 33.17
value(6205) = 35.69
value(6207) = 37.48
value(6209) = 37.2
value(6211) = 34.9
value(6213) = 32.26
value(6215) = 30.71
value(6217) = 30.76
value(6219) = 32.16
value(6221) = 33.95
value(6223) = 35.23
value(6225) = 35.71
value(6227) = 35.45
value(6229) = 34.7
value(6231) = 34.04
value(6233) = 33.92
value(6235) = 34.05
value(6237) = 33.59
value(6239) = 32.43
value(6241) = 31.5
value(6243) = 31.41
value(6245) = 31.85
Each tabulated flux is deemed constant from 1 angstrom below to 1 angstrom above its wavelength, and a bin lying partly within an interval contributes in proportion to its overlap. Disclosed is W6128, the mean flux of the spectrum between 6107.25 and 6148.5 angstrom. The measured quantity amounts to 36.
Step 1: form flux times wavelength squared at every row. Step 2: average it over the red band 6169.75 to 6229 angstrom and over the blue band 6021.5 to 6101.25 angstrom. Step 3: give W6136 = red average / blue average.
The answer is 1.0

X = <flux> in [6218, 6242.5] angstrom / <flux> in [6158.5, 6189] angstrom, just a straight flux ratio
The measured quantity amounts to 0.92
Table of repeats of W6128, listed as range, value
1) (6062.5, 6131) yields 37.3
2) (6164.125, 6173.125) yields 34.2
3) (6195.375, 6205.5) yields 33.2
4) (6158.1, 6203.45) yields 36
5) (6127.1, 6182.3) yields 35.9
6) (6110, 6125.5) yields 35.7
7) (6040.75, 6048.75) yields 36.1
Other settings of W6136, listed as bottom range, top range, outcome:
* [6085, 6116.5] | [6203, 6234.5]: 0.94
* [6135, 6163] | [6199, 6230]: 0.96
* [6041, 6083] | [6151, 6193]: 1.03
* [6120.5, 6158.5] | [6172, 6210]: 1.03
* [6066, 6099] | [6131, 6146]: 0.96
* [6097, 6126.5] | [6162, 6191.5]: 1.01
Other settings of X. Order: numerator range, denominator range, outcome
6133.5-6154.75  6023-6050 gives 1.01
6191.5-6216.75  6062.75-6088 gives 0.91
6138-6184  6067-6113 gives 0.95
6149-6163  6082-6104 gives 0.94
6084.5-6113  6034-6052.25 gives 1.05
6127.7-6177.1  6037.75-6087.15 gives 0.97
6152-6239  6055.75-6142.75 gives 0.95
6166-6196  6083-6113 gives 0.97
